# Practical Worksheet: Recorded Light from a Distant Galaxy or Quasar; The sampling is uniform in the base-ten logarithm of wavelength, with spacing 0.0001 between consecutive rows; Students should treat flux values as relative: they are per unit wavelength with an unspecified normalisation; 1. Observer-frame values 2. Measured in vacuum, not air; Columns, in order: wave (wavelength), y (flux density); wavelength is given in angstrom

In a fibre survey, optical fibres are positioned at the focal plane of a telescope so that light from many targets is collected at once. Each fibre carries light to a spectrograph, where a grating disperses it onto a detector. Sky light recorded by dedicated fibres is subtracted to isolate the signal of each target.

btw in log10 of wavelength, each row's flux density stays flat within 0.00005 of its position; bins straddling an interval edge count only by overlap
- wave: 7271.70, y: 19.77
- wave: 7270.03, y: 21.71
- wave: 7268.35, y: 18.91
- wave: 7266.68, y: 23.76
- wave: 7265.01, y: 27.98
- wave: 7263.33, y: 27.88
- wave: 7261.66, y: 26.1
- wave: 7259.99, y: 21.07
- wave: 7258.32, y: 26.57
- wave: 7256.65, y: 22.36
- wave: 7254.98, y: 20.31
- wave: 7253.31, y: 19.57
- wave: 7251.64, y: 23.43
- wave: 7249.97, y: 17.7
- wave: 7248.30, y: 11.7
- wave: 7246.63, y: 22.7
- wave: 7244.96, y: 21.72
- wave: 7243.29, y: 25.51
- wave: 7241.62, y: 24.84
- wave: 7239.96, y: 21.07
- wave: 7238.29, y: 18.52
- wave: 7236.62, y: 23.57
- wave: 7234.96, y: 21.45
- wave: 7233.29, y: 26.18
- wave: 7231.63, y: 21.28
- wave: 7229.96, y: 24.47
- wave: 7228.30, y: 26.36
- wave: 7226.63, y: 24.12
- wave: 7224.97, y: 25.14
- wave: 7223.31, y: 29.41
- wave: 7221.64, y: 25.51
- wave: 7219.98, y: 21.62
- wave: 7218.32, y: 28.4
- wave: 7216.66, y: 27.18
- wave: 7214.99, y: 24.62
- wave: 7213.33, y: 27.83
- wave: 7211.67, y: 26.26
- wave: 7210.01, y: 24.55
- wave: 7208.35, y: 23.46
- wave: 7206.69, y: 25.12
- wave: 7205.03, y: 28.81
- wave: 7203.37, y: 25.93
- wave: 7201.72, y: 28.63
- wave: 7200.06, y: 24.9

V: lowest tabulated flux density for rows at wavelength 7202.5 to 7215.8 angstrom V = 23.46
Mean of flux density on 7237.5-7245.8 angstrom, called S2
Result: 22.3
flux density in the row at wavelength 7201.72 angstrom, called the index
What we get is 28.63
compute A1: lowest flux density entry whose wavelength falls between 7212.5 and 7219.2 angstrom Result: 24.62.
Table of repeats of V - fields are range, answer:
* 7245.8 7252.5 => 11.7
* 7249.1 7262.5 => 17.7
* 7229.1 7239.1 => 18.52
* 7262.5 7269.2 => 18.91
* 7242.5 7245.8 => 21.72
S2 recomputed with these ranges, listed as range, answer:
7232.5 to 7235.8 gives 23.8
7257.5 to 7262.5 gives 24.6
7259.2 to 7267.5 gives 25.4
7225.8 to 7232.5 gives 24.1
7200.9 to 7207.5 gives 27.2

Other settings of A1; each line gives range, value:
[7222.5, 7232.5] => 21.28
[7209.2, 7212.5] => 24.55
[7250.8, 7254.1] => 19.57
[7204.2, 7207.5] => 25.12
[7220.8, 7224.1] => 25.51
